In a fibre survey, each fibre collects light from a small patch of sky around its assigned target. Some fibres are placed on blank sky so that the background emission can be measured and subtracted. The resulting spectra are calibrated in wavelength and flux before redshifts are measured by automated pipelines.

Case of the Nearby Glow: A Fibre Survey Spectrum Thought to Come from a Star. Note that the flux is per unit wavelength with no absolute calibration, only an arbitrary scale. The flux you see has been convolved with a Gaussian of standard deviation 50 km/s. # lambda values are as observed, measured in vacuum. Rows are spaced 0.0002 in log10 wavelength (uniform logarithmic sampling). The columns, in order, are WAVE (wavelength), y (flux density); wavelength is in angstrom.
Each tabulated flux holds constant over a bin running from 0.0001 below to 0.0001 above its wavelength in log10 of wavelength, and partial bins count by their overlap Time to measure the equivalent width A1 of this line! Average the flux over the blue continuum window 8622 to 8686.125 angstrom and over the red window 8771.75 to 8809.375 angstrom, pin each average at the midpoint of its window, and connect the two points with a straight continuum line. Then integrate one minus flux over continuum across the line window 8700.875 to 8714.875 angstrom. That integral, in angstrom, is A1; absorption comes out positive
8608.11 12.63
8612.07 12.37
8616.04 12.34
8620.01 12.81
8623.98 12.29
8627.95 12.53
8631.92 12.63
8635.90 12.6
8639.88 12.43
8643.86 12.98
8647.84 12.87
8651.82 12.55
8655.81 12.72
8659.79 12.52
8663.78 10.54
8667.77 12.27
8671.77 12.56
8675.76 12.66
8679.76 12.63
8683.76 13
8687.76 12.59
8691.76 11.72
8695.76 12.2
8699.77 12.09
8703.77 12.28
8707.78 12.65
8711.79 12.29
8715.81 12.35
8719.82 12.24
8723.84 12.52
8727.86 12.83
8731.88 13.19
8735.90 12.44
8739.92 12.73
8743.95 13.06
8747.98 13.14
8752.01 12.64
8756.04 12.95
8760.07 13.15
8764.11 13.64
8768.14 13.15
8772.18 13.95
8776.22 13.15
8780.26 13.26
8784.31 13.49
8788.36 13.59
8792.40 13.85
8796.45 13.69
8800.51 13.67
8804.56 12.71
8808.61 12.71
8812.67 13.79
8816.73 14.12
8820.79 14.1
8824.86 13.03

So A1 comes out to 0.51 angstrom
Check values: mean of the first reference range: 12.5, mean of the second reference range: 13.4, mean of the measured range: 12.4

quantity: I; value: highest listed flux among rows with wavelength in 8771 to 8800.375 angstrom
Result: 13.95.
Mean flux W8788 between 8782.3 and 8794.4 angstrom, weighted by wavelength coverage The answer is 13.6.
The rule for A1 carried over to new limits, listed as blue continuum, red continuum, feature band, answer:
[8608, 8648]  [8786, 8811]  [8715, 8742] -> 0.9 angstrom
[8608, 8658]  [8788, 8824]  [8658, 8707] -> 2.3 angstrom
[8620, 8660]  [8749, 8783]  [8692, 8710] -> 0.9 angstrom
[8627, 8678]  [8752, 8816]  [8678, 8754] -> 2.0 angstrom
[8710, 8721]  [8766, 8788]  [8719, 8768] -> -0.4 angstrom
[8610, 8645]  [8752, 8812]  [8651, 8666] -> 0.8 angstrom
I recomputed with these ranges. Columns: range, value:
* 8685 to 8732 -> 13.19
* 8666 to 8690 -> 13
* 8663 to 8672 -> 12.56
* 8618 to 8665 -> 12.98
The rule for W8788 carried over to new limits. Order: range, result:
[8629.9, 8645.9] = 12.7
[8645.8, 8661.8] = 12.7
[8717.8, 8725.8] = 12.4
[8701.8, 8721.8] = 12.4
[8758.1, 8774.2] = 13.5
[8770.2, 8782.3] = 13.4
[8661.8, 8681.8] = 12.1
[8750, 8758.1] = 12.8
